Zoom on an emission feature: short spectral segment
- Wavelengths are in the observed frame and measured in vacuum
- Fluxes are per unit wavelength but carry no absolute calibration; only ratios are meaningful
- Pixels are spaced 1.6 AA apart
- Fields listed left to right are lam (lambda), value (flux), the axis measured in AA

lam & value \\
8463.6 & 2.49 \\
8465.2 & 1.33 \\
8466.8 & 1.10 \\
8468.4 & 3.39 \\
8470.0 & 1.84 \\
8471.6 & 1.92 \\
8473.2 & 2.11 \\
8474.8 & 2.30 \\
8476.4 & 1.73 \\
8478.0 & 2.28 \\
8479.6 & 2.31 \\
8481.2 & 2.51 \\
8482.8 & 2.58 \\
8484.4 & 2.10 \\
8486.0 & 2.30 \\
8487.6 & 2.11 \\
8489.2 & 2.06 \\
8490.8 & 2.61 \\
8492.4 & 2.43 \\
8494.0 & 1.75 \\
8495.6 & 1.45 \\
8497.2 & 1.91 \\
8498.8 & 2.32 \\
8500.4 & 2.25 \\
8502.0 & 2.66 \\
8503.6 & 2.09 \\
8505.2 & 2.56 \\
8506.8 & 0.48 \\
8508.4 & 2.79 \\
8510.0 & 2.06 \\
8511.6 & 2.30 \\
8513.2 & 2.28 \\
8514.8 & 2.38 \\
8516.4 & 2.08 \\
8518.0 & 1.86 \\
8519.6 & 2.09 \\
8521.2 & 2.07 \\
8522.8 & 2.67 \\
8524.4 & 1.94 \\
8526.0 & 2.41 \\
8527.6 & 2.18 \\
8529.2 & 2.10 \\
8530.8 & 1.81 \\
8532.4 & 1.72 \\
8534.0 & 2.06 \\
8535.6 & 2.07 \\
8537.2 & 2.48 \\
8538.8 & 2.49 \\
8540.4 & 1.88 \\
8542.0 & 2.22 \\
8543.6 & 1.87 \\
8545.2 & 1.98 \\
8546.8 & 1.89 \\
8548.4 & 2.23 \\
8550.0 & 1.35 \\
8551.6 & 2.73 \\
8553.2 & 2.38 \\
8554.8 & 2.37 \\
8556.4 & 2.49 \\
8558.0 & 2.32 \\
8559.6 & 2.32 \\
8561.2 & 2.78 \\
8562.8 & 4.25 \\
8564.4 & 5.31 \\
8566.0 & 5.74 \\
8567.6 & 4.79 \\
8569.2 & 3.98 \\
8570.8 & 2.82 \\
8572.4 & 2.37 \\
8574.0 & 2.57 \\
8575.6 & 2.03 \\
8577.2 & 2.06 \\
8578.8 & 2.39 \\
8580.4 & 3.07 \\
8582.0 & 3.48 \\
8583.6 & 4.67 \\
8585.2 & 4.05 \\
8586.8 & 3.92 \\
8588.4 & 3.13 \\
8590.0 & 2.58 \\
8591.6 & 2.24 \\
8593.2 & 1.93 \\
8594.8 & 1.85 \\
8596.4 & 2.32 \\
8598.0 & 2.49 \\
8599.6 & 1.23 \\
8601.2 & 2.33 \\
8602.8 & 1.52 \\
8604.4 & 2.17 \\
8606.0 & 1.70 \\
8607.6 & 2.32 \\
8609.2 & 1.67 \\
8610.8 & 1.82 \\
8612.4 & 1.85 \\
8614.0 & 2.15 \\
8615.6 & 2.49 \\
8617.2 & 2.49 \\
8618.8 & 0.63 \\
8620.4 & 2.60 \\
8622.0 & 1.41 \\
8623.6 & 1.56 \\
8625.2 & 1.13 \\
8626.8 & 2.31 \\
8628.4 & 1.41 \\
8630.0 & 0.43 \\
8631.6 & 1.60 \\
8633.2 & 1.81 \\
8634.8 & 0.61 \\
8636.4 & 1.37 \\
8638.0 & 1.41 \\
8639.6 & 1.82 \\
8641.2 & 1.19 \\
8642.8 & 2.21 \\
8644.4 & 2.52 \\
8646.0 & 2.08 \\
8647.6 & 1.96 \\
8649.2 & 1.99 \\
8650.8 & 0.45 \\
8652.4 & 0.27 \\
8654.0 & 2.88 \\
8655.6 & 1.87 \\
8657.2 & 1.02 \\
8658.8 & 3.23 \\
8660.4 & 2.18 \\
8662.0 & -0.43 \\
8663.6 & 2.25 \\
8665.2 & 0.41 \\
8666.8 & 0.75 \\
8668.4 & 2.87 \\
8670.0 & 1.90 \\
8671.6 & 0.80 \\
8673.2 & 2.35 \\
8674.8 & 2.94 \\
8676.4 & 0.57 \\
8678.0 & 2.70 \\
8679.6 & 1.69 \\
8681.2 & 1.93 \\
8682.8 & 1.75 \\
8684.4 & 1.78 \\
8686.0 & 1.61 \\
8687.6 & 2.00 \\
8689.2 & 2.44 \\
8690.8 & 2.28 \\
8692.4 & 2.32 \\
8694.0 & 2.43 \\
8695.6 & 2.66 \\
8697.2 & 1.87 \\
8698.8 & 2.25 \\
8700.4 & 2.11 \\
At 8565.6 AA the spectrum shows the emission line [S II] 6716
